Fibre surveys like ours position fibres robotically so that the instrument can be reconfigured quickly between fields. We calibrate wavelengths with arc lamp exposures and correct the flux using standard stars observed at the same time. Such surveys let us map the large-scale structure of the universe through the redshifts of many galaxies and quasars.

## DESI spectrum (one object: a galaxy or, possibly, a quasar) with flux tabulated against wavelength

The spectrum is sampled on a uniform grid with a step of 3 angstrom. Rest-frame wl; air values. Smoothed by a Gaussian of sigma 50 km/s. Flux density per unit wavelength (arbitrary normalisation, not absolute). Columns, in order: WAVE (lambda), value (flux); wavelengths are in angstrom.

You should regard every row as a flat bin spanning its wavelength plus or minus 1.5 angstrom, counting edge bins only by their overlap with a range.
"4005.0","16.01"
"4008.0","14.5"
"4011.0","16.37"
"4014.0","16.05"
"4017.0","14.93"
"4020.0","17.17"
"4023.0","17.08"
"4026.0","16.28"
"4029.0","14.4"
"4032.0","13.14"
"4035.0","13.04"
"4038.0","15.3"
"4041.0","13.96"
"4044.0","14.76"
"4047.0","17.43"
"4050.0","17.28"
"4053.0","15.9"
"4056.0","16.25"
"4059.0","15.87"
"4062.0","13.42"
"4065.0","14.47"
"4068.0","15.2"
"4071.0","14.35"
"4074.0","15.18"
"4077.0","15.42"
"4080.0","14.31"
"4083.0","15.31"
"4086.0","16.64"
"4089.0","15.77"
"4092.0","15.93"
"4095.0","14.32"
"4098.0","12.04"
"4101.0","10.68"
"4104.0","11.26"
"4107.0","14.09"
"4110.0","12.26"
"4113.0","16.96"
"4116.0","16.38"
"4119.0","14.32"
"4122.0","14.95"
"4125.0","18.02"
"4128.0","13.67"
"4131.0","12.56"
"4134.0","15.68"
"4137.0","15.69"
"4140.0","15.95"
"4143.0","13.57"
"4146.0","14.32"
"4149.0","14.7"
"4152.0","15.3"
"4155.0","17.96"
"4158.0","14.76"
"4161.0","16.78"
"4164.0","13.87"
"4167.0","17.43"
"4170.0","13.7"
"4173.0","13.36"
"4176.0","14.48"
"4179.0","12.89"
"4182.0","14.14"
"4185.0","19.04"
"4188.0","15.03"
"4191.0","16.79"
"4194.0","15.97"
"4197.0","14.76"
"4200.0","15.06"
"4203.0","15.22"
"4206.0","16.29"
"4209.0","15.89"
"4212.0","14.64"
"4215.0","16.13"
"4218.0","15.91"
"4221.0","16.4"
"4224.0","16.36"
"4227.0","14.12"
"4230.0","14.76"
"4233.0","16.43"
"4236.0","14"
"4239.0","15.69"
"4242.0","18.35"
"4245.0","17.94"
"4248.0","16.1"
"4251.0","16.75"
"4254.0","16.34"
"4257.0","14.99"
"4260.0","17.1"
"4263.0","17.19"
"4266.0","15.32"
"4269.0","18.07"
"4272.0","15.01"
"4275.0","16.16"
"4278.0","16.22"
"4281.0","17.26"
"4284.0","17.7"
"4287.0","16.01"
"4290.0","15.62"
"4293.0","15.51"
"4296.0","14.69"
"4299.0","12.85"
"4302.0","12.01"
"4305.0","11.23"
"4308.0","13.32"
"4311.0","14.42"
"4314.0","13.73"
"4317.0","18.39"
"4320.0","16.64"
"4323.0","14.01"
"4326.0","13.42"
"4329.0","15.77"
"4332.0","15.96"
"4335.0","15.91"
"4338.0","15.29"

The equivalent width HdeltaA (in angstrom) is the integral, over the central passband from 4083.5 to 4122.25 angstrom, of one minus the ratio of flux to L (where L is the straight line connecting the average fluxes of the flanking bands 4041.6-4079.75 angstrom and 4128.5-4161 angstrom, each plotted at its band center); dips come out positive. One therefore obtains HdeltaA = 2.43 angstrom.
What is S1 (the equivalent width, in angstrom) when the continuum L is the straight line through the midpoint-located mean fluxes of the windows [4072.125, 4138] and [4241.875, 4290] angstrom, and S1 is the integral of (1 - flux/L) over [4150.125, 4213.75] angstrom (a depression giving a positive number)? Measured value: 0.6 angstrom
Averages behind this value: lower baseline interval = 14.6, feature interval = 15.4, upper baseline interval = 16.6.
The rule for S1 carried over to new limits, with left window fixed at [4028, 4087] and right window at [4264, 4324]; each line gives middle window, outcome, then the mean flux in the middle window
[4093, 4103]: 1.7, 12.5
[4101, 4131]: 1.5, 14.4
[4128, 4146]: 0.7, 14.6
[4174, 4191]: -0.1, 15.2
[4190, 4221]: -1.0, 15.7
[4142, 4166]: -0.2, 15.2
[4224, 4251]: -1.4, 16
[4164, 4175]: 0.3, 14.7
